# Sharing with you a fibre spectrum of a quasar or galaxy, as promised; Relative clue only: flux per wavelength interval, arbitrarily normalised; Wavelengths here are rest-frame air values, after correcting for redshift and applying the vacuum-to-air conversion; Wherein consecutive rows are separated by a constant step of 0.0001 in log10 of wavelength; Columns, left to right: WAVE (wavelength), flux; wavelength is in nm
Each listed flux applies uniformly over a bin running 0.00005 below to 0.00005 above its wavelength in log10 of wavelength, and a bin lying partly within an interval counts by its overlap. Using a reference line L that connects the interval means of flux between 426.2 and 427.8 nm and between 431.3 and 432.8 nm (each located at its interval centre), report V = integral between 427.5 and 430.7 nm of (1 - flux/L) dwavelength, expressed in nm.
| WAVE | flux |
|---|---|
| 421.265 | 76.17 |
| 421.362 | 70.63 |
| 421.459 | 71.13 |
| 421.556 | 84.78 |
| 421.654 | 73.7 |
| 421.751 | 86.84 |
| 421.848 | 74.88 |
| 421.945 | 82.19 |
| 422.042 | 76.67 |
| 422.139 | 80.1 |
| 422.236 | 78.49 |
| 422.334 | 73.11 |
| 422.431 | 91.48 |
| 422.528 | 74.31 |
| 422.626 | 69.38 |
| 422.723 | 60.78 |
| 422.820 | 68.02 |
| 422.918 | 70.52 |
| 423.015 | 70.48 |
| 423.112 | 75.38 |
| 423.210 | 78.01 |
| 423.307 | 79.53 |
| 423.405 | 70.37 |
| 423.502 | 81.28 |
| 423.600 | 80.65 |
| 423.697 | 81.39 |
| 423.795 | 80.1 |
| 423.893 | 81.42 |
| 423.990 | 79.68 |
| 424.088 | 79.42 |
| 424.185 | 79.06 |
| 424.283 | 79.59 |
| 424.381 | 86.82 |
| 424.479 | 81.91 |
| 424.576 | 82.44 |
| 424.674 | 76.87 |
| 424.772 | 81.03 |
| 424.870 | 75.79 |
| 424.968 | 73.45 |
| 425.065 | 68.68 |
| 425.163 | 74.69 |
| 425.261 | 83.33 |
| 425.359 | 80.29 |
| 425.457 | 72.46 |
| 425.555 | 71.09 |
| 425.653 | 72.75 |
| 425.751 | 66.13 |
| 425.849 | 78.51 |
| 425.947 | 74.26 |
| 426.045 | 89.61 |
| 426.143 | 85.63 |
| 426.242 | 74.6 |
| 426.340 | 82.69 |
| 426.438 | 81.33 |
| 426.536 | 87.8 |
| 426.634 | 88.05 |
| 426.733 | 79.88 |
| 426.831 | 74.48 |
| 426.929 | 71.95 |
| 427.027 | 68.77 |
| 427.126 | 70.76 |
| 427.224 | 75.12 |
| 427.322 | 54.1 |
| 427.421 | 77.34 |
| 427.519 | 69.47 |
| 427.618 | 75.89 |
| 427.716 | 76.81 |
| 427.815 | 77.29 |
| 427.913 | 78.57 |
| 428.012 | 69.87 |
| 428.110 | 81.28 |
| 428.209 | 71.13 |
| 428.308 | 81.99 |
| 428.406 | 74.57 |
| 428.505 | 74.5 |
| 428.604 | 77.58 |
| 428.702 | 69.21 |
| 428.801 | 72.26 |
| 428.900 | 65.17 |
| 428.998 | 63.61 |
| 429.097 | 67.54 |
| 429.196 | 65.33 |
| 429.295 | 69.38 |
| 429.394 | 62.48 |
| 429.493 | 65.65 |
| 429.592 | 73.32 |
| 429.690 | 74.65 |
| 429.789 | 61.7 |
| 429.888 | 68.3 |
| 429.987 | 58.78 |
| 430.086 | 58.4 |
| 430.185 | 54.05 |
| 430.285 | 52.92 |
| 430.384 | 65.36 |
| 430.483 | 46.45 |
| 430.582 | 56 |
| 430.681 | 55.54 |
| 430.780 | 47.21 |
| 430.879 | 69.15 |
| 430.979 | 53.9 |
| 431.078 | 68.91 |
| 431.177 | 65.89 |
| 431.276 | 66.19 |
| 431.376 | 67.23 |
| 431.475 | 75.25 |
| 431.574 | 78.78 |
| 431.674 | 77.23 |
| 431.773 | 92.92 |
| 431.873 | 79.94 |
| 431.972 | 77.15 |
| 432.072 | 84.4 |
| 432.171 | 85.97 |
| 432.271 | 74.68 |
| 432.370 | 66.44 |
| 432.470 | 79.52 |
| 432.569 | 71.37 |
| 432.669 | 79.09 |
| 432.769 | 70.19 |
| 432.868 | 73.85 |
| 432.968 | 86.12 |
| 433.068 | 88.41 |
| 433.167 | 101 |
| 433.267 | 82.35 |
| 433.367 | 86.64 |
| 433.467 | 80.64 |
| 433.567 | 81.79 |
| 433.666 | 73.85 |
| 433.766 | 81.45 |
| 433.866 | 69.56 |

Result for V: 0.354 nm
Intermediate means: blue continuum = 75.6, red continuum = 77.2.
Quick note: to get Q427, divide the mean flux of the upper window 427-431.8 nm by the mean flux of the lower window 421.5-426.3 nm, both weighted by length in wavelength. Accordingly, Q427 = 0.88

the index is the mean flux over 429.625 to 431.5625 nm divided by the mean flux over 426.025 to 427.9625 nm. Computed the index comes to 0.81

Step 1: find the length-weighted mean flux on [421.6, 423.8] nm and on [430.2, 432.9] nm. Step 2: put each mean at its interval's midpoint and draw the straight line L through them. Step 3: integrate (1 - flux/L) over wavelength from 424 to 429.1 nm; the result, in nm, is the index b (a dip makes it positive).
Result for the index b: -0.18 nm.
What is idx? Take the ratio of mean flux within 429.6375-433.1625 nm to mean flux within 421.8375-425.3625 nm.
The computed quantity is 0.90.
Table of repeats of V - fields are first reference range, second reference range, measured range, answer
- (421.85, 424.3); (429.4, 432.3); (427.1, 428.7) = -0.07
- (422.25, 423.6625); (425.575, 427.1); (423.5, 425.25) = -0.07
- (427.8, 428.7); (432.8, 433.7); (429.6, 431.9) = 0.43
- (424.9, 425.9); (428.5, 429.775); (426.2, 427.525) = -0.06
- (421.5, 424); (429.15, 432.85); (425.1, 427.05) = -0.12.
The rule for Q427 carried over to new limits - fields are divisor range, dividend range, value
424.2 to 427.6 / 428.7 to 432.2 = 0.87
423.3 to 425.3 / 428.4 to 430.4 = 0.84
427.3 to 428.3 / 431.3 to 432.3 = 1.07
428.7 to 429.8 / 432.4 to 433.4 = 1.20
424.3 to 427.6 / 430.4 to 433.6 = 0.96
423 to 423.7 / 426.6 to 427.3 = 0.96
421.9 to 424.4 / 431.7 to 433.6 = 1.05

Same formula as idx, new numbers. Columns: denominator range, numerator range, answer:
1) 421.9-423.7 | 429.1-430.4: 0.84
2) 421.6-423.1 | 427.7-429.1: 0.98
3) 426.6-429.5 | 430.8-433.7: 1.06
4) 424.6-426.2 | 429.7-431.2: 0.77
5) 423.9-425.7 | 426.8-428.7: 0.95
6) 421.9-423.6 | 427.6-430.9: 0.89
